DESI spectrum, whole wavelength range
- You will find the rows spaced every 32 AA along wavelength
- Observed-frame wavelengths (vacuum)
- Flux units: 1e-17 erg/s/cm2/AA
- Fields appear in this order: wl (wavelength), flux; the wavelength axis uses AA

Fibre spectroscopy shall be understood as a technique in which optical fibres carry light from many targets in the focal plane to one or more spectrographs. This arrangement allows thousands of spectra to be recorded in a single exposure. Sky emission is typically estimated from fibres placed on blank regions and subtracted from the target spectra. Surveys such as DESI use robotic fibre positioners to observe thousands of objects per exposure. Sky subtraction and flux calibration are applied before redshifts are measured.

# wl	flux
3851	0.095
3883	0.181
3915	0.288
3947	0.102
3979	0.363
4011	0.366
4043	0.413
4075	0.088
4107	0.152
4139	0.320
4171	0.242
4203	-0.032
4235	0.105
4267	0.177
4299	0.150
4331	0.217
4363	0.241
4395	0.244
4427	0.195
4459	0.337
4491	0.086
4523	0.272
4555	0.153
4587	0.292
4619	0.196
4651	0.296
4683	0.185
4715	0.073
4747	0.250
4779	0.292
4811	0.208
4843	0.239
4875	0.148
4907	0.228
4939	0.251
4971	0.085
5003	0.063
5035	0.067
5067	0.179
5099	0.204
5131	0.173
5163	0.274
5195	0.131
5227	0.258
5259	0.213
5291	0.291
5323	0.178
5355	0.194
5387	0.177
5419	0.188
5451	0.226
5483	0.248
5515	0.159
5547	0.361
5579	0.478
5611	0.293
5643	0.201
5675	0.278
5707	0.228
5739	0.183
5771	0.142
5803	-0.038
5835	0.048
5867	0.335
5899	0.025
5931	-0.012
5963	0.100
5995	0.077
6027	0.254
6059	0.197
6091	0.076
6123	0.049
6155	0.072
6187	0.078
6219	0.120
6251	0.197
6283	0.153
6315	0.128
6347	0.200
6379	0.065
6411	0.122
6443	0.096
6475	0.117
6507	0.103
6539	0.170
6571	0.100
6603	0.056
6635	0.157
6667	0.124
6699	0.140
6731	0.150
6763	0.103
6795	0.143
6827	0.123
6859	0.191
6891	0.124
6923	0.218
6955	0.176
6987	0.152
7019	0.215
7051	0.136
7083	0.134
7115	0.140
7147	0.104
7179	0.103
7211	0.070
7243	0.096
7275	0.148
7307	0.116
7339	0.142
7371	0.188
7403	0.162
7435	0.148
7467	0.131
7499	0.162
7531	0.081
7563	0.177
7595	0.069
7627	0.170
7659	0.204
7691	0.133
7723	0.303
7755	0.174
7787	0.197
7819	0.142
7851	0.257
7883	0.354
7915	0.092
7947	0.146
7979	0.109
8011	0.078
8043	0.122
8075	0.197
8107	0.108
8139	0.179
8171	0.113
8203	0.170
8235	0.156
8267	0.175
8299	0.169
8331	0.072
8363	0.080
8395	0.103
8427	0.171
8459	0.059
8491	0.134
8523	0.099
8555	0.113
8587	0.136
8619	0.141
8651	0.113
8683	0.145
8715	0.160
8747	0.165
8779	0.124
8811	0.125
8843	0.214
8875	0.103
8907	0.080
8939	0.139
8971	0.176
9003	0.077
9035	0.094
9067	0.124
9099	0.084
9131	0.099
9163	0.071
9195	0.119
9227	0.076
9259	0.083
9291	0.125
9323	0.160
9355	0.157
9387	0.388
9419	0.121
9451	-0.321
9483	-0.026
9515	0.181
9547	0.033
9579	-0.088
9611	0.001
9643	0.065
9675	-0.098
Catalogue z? 0.57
